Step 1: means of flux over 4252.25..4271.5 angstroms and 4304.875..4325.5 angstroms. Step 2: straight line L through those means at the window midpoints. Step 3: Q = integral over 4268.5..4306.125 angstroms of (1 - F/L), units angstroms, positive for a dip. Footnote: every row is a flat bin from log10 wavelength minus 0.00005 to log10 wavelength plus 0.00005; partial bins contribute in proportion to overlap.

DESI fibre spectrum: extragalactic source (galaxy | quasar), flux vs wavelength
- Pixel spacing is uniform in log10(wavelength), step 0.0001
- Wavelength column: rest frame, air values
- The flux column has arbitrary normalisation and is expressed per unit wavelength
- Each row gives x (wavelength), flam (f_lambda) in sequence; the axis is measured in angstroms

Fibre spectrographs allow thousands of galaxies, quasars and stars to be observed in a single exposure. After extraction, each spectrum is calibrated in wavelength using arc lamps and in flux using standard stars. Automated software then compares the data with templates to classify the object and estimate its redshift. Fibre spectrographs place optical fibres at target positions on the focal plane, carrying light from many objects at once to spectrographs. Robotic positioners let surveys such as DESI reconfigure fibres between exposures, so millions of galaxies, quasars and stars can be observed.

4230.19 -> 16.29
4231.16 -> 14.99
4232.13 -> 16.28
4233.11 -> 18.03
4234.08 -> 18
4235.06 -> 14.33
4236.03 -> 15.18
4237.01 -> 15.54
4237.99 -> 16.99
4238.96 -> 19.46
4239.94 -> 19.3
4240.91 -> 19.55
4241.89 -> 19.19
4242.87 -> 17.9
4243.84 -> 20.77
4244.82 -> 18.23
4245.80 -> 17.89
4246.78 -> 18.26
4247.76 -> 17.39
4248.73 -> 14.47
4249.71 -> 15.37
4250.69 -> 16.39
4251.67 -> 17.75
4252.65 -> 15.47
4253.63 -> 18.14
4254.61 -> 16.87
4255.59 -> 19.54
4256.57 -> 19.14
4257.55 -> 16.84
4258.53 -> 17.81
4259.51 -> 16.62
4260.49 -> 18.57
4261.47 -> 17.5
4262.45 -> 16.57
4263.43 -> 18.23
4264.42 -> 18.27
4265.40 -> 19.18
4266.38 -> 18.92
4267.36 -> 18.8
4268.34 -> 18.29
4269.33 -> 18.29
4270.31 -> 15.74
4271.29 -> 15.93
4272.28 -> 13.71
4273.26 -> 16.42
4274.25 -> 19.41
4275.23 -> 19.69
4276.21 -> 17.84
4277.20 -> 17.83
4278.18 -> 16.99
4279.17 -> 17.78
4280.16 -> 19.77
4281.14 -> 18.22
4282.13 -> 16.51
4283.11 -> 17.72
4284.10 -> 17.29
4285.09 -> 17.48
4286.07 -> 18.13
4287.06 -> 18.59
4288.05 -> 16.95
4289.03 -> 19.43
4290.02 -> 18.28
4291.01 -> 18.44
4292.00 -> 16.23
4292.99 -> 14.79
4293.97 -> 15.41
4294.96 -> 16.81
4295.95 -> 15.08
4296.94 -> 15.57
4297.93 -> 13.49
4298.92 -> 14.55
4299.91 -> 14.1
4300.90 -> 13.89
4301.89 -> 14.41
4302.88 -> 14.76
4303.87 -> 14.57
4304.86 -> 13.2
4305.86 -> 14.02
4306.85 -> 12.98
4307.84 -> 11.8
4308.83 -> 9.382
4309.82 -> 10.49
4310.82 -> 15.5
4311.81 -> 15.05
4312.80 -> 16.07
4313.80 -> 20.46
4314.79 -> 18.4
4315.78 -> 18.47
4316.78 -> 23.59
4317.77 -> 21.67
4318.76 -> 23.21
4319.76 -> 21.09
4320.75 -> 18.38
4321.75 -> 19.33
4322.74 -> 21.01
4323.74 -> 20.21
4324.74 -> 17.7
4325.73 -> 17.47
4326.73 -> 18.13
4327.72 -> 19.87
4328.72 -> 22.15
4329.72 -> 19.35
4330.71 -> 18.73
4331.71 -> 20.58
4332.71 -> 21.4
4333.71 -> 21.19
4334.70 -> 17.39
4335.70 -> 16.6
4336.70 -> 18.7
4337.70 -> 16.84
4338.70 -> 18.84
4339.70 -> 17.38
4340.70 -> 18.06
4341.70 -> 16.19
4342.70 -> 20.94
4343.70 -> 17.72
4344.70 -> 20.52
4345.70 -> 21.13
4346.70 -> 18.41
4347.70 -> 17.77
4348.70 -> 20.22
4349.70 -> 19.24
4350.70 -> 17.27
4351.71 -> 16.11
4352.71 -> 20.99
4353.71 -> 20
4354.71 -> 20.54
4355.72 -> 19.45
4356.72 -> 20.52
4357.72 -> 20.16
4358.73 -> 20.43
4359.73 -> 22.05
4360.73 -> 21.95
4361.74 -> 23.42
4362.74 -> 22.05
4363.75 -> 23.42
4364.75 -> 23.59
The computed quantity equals 2.2 angstroms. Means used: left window 17.8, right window 17.3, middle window 16.5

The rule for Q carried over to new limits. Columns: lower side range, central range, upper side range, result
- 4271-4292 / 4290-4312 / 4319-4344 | 4.64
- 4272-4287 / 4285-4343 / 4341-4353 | 3.11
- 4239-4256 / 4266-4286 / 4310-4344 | 0.66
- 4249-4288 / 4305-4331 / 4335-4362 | 1.18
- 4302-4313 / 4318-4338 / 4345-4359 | -4.22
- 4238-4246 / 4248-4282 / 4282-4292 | 1.59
